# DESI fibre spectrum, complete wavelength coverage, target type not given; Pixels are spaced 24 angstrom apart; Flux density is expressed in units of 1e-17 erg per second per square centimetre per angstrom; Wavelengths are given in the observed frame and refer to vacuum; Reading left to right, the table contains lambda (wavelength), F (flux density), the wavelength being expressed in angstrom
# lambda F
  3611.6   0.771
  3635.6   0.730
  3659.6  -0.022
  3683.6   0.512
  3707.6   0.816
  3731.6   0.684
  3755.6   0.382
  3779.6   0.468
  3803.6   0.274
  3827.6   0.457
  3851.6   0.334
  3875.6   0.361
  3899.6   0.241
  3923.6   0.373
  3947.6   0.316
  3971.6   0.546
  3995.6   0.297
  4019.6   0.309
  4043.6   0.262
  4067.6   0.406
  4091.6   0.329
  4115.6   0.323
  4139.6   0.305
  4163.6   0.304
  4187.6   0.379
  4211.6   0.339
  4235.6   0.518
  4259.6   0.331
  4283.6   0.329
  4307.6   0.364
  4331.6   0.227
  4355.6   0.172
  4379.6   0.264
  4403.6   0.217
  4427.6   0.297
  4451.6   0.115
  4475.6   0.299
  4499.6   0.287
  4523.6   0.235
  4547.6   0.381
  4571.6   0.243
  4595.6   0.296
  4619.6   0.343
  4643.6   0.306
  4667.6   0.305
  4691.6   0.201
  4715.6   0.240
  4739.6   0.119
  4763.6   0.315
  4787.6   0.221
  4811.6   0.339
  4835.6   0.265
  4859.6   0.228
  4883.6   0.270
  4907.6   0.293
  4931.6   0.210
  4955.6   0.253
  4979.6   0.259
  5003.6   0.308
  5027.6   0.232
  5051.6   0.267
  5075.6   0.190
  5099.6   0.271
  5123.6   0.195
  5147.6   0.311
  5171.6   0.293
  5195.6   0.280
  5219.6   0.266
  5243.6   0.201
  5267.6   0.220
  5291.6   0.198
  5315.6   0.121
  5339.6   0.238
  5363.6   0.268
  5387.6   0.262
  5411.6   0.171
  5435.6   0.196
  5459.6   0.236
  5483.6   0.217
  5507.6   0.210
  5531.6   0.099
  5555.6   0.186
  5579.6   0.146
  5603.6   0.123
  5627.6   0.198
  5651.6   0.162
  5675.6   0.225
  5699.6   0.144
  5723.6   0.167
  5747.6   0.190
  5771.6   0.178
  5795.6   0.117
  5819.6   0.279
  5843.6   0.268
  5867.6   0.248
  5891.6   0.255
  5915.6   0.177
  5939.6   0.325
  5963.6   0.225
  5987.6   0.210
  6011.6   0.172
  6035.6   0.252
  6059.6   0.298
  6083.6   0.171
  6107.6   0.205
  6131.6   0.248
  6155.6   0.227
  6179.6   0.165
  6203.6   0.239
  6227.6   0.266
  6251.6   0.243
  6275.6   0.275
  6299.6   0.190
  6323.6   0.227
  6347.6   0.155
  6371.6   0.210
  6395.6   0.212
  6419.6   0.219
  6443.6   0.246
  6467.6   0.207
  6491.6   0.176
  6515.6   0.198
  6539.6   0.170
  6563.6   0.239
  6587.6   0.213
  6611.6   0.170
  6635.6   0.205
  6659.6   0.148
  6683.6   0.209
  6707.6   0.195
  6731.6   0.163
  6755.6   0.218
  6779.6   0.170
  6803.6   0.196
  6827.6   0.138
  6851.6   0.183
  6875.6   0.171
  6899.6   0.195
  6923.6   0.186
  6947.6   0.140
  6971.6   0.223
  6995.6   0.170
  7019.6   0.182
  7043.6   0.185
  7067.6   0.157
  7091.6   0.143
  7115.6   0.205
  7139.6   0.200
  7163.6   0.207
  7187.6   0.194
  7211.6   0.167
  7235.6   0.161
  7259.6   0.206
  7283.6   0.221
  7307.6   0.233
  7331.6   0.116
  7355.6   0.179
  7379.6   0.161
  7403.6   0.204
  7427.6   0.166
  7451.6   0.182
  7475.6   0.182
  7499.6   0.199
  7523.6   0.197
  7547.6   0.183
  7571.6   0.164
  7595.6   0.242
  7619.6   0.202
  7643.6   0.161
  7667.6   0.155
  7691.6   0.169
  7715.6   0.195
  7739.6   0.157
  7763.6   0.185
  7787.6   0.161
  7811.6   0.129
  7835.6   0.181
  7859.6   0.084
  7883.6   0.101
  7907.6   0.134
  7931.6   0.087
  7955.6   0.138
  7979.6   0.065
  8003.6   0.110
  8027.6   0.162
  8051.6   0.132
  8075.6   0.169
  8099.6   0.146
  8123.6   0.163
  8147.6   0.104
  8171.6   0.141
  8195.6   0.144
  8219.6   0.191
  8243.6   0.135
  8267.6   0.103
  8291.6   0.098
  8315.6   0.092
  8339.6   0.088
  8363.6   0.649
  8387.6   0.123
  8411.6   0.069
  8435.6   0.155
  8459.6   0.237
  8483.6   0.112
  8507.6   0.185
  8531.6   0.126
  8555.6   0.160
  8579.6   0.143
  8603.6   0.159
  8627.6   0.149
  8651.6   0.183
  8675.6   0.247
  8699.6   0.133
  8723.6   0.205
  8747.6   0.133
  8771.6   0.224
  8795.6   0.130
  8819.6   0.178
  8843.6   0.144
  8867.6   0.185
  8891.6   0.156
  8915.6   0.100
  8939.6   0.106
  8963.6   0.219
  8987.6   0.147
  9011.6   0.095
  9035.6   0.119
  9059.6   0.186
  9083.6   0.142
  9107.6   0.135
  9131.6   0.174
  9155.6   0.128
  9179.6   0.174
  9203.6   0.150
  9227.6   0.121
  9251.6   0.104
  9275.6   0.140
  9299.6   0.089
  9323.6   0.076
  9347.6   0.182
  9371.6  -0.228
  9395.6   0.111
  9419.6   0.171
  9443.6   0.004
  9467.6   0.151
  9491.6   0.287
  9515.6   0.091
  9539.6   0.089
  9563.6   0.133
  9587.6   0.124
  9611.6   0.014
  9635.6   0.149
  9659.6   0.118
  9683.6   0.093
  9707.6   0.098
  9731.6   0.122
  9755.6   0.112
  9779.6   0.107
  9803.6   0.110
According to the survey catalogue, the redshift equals 1.245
